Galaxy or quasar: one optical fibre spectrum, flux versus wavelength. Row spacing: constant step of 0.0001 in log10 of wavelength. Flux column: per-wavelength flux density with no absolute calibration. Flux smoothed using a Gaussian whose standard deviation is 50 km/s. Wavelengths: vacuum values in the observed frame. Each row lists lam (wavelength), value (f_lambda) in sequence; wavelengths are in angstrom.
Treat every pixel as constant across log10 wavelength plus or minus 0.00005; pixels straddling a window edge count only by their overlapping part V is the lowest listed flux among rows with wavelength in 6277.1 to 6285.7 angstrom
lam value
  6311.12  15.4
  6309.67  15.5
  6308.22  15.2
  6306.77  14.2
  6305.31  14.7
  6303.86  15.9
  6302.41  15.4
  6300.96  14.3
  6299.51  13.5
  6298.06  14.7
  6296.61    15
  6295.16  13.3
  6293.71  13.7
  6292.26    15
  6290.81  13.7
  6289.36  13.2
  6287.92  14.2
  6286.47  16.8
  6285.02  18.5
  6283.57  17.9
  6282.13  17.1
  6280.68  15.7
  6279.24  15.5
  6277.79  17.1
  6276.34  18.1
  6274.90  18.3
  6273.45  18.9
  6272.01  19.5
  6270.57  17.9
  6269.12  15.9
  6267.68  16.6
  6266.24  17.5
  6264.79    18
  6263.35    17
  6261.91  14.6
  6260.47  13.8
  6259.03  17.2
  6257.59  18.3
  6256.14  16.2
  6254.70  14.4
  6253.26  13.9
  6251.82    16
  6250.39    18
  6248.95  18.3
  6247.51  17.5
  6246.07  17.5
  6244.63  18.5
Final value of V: 15.5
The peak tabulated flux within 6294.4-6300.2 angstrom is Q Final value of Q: 15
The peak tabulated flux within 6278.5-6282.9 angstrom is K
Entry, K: 17.1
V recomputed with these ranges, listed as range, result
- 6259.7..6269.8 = 13.8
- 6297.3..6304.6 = 13.5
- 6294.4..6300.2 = 13.3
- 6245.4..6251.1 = 17.5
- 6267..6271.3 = 15.9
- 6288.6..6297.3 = 13.2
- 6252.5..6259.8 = 13.9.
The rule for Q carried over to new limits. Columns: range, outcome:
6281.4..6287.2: 18.5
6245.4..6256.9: 18.3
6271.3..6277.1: 19.5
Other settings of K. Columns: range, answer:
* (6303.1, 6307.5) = 15.9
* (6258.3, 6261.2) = 17.2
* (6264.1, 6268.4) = 18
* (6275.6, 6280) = 18.1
